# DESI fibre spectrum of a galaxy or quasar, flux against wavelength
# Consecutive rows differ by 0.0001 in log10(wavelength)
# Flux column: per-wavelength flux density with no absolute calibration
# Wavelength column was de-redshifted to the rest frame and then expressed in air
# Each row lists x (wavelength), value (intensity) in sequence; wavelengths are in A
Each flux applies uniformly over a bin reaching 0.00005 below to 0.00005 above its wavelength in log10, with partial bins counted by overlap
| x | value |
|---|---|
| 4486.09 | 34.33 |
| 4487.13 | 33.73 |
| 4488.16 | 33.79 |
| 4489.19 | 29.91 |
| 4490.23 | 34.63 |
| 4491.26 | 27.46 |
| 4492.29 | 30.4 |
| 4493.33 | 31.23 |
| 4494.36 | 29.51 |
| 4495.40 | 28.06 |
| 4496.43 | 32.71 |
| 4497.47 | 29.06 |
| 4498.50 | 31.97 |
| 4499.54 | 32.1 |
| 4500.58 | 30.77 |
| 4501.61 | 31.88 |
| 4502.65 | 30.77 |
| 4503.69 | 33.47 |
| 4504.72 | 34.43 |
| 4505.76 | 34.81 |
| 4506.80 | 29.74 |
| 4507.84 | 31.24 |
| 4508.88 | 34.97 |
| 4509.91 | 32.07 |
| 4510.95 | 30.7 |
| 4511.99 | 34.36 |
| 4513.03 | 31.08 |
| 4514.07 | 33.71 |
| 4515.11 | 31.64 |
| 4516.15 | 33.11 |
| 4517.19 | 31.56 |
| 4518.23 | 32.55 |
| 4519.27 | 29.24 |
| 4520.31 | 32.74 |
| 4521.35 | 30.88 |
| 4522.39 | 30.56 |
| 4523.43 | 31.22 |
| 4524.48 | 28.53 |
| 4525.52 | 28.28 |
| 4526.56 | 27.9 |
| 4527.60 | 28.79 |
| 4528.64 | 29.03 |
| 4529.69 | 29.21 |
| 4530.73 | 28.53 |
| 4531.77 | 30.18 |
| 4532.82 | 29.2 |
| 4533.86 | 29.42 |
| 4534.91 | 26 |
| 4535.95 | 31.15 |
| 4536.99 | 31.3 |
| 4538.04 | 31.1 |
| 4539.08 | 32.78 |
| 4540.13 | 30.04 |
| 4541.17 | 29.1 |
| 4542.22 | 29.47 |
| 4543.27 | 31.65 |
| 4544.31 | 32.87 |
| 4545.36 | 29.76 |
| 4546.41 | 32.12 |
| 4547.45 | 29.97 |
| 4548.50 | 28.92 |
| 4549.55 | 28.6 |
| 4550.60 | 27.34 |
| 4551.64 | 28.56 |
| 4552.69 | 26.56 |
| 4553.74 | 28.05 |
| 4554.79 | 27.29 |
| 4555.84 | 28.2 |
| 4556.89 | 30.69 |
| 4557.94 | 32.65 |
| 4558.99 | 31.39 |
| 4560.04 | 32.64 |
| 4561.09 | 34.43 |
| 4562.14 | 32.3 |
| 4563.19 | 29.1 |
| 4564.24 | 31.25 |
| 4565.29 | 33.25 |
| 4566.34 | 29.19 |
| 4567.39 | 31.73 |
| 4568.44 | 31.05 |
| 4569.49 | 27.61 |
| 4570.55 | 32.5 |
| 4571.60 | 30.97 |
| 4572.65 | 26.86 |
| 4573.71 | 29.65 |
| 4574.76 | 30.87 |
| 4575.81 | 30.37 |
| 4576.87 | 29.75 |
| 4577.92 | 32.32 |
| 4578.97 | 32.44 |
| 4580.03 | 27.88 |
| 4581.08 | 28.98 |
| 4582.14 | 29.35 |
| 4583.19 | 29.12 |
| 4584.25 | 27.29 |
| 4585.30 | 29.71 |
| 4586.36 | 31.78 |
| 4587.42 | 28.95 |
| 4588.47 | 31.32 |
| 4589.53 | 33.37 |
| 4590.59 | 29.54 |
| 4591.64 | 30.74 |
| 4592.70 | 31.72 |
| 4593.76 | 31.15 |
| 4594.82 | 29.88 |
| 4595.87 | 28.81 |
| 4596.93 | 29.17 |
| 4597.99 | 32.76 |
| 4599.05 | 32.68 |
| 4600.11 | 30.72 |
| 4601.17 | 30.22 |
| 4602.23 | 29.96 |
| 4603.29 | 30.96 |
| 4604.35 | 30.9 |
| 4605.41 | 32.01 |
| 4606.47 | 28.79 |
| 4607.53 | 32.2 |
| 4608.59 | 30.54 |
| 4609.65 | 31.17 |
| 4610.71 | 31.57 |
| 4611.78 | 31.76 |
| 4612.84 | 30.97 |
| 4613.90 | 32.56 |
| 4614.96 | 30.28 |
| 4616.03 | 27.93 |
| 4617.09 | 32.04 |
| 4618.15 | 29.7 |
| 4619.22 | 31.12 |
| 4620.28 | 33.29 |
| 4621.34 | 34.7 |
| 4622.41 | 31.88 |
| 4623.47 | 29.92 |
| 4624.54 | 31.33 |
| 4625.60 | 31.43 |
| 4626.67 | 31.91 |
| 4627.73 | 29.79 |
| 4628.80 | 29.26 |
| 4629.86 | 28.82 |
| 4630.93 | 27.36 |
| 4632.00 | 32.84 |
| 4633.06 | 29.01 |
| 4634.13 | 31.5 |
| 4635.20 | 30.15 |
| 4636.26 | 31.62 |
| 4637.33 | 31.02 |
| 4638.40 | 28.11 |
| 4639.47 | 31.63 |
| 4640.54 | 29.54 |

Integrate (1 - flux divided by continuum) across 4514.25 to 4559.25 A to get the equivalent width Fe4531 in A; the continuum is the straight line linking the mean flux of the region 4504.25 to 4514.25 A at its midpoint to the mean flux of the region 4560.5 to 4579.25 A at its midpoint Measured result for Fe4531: 2.6 A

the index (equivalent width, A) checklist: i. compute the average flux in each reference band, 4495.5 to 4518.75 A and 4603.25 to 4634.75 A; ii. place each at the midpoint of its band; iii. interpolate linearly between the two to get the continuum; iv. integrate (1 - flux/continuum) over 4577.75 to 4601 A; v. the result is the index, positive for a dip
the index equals 0.6 A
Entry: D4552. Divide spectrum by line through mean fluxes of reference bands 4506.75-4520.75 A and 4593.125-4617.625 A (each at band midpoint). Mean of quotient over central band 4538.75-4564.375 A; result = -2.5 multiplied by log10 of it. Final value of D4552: 0.05 mag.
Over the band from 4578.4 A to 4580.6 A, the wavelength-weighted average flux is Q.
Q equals 30.2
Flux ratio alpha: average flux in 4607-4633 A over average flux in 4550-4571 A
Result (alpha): 1.0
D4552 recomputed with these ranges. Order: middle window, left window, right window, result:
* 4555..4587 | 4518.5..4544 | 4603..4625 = 0.00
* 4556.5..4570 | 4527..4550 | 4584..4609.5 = -0.04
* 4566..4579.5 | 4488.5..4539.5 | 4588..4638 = 0.02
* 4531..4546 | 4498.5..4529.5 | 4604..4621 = 0.04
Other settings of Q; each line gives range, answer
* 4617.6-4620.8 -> 31.4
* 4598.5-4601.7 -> 31.2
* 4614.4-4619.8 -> 30.3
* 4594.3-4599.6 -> 30.7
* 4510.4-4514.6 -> 32.4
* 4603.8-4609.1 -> 30.9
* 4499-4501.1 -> 31.4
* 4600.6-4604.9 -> 30.5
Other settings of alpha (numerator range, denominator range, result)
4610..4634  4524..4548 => 1.03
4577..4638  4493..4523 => 0.97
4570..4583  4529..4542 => 1.01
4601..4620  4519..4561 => 1.03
